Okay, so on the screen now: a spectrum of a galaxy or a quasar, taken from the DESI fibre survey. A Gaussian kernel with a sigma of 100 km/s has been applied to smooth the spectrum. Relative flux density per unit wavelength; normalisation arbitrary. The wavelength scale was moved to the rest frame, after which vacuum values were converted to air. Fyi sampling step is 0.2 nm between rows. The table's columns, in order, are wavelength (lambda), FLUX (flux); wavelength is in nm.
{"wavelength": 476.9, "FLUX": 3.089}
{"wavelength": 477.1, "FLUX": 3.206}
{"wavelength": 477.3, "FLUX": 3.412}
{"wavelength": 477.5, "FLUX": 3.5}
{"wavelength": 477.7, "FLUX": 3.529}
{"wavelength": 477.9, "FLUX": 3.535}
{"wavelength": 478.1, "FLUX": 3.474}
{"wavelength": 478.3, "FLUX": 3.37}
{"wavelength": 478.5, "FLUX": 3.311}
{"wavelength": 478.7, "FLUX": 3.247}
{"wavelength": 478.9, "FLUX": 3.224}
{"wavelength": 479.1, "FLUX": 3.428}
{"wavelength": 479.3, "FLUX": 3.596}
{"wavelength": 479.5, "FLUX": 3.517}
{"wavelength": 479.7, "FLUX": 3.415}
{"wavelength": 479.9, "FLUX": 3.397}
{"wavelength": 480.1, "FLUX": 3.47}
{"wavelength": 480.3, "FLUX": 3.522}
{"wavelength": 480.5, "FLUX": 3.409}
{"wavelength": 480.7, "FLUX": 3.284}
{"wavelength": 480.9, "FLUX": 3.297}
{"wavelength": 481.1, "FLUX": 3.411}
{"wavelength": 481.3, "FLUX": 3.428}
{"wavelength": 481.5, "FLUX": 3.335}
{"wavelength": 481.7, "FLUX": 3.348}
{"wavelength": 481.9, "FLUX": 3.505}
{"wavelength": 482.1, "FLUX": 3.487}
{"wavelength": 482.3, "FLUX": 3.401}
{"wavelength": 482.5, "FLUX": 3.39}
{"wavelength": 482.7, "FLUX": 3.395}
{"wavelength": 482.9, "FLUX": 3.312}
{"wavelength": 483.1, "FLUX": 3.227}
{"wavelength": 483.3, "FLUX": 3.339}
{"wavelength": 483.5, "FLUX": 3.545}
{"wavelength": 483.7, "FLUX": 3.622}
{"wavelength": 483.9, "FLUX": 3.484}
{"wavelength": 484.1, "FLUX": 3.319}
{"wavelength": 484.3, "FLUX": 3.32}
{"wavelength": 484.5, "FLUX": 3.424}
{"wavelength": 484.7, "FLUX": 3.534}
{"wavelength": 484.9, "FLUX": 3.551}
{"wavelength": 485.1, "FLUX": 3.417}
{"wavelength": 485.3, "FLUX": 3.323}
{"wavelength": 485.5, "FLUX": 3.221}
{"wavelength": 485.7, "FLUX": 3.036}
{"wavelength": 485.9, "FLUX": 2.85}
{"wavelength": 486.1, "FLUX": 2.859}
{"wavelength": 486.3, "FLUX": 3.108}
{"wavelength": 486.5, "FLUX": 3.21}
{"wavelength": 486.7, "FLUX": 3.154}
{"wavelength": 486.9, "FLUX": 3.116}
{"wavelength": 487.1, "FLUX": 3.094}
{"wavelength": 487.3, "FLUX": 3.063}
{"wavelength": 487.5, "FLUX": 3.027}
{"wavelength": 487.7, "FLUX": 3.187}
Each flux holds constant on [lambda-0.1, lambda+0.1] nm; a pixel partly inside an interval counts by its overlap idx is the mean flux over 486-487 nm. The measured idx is 3.09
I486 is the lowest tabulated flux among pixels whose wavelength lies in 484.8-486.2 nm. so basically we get 2.85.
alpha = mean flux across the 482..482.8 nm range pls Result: 3.42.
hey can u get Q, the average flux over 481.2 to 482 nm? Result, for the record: 3.4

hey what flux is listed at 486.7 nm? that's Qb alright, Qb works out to 3.154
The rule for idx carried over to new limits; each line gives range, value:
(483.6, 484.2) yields 3.48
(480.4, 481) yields 3.33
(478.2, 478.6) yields 3.34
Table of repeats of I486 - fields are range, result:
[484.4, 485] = 3.424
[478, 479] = 3.224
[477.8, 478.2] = 3.474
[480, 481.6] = 3.284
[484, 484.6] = 3.319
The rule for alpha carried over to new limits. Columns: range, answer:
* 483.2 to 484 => 3.5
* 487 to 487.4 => 3.08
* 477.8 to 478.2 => 3.5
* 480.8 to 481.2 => 3.35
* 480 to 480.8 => 3.42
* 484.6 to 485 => 3.54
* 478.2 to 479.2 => 3.32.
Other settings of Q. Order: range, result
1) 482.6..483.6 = 3.36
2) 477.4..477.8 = 3.51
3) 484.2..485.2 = 3.45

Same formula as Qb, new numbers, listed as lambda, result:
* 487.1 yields 3.094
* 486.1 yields 2.859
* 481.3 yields 3.428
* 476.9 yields 3.089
